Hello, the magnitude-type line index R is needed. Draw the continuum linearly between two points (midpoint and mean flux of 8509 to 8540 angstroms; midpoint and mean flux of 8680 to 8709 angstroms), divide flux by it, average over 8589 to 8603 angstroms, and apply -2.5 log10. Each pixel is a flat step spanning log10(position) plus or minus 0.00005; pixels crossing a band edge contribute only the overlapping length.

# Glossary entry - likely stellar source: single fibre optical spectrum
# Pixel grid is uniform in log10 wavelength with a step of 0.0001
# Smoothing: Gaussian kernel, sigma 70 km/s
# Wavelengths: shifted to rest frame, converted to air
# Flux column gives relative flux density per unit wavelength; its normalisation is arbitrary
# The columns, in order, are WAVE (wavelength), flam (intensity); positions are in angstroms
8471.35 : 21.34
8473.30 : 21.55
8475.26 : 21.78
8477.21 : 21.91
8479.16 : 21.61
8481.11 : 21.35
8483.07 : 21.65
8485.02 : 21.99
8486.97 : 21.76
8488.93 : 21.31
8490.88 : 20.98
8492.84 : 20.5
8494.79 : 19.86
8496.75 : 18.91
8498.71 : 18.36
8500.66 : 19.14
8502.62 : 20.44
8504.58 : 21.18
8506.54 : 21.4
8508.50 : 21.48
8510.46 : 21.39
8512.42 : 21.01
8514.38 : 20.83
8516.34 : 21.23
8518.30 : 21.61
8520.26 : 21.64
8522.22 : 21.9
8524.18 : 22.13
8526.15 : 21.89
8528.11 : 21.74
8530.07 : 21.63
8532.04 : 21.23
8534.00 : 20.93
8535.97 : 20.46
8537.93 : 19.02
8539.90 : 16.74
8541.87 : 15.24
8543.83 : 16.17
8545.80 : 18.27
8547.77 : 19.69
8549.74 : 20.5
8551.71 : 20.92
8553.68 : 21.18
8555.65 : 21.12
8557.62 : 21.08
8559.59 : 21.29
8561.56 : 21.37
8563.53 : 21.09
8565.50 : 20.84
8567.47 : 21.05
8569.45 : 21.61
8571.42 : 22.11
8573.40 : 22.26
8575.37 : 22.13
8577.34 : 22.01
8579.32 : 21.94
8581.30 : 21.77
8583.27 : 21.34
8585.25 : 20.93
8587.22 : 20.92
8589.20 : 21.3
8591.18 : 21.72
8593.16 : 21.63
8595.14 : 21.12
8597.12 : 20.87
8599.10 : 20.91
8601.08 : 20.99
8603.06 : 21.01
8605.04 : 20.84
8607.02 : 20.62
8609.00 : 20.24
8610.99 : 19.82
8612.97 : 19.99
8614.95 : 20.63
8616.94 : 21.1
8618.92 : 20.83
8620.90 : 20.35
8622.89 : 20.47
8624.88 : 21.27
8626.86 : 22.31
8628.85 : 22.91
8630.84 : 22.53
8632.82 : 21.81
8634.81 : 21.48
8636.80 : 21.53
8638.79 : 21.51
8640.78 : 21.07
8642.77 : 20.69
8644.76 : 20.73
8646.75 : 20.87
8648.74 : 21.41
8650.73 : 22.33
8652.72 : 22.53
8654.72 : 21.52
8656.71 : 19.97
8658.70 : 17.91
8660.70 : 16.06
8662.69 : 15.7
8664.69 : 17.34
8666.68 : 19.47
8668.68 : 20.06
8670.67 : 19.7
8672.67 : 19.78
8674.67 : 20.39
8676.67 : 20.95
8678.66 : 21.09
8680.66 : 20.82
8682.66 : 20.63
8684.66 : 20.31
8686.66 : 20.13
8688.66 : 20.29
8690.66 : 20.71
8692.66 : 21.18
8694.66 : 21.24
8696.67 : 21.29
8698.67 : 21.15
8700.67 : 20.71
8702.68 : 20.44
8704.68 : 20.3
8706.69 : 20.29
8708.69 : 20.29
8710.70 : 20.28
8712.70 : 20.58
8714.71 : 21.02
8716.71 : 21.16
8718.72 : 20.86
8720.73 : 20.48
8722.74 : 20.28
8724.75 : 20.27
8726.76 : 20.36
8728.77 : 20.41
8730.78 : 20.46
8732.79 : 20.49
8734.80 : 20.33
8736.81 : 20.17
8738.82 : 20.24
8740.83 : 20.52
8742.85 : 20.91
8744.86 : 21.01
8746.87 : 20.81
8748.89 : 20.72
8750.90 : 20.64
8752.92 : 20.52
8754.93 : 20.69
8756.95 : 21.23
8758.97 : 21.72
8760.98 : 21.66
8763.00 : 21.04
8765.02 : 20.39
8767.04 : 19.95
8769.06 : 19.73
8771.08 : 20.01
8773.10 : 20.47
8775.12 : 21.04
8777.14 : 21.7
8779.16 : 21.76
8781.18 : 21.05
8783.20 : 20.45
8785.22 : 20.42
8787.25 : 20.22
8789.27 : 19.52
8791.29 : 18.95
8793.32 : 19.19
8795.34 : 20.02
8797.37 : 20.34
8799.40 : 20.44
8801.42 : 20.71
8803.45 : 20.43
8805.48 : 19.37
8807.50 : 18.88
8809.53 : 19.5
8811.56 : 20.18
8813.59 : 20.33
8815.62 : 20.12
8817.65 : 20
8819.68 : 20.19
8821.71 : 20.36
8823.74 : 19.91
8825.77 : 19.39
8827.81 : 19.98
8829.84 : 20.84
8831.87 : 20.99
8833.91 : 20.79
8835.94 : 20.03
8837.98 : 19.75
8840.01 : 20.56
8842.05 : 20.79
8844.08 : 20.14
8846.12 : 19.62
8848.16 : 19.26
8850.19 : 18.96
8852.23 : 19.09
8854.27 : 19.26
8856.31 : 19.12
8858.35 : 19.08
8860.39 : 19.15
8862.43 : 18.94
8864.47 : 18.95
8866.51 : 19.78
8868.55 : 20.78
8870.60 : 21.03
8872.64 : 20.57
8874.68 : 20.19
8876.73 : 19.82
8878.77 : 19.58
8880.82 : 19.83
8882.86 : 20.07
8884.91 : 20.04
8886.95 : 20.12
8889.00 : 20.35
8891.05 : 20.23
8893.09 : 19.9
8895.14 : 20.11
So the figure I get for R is -0.01 mag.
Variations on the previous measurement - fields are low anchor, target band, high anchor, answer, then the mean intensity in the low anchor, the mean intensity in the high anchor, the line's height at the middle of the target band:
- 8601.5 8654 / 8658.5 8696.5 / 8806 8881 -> 0.06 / 21.2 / 19.9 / 20.9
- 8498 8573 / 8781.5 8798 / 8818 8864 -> 0.00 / 20.6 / 19.8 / 19.9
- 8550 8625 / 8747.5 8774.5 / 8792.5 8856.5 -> -0.02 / 21.1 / 20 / 20.3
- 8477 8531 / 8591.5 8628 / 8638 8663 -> -0.02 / 21.1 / 20.3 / 20.5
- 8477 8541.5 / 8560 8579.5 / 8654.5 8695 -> -0.06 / 20.8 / 19.7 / 20.4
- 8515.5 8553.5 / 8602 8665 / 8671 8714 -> -0.01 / 20.2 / 20.6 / 20.4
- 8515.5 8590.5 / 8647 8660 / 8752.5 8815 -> -0.01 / 20.8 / 20.4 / 20.6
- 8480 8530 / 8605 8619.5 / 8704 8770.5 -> 0.02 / 21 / 20.6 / 20.8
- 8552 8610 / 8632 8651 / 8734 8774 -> -0.01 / 21.3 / 20.6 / 21.1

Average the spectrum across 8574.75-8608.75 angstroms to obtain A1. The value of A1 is 21.3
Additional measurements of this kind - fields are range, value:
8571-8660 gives 21.2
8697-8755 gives 20.6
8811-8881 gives 19.9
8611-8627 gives 20.7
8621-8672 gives 20.5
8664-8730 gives 20.4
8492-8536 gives 20.9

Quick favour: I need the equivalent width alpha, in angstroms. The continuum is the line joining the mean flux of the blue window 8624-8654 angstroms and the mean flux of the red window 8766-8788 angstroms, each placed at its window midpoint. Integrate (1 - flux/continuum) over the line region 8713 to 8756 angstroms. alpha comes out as 0.7 angstroms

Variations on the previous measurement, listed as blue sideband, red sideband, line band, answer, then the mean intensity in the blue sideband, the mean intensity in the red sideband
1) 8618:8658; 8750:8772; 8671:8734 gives 1.3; 21.4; 20.7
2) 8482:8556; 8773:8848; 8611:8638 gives -1.2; 20.5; 20.2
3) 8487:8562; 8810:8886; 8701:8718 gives -0.4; 20.4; 19.9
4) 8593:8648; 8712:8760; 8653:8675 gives 2.0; 21.1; 20.7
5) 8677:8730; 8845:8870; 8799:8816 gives -0.2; 20.6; 19.4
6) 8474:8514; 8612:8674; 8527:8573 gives 1.1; 20.9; 20.5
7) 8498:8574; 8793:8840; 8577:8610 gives -1.1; 20.6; 20.1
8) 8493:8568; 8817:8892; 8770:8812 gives -0.4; 20.4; 19.9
